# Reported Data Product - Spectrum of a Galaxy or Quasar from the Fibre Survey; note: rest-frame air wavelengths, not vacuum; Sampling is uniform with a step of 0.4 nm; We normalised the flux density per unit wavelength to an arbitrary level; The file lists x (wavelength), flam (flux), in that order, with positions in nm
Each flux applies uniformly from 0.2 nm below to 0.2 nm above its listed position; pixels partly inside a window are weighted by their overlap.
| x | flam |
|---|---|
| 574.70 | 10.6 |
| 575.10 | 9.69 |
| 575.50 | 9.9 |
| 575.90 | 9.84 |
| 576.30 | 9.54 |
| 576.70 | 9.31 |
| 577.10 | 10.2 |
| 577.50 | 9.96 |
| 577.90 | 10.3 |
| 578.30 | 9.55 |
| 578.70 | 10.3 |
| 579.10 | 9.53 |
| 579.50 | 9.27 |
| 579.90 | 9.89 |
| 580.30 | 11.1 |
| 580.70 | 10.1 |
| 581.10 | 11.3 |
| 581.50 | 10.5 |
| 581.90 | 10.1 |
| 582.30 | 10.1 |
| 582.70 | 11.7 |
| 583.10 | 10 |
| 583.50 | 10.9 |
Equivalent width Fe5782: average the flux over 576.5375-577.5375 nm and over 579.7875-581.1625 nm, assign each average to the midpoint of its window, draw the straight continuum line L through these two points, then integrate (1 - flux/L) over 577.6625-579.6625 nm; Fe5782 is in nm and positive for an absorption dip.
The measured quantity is 0.07 nm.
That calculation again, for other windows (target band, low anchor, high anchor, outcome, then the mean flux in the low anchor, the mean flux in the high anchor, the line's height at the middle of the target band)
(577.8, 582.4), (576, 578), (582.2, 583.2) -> 0.064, 9.84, 10.7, 10.3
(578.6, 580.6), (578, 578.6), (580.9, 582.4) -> 0.015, 9.8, 10.5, 10.1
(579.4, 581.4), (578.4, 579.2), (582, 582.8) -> -0.024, 9.92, 10.7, 10.3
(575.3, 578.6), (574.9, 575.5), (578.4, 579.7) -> -0.038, 9.76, 9.69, 9.73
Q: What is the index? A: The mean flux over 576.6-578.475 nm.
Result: 9.9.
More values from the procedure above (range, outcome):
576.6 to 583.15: 10.2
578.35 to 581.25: 10.2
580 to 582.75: 10.6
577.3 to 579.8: 9.82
